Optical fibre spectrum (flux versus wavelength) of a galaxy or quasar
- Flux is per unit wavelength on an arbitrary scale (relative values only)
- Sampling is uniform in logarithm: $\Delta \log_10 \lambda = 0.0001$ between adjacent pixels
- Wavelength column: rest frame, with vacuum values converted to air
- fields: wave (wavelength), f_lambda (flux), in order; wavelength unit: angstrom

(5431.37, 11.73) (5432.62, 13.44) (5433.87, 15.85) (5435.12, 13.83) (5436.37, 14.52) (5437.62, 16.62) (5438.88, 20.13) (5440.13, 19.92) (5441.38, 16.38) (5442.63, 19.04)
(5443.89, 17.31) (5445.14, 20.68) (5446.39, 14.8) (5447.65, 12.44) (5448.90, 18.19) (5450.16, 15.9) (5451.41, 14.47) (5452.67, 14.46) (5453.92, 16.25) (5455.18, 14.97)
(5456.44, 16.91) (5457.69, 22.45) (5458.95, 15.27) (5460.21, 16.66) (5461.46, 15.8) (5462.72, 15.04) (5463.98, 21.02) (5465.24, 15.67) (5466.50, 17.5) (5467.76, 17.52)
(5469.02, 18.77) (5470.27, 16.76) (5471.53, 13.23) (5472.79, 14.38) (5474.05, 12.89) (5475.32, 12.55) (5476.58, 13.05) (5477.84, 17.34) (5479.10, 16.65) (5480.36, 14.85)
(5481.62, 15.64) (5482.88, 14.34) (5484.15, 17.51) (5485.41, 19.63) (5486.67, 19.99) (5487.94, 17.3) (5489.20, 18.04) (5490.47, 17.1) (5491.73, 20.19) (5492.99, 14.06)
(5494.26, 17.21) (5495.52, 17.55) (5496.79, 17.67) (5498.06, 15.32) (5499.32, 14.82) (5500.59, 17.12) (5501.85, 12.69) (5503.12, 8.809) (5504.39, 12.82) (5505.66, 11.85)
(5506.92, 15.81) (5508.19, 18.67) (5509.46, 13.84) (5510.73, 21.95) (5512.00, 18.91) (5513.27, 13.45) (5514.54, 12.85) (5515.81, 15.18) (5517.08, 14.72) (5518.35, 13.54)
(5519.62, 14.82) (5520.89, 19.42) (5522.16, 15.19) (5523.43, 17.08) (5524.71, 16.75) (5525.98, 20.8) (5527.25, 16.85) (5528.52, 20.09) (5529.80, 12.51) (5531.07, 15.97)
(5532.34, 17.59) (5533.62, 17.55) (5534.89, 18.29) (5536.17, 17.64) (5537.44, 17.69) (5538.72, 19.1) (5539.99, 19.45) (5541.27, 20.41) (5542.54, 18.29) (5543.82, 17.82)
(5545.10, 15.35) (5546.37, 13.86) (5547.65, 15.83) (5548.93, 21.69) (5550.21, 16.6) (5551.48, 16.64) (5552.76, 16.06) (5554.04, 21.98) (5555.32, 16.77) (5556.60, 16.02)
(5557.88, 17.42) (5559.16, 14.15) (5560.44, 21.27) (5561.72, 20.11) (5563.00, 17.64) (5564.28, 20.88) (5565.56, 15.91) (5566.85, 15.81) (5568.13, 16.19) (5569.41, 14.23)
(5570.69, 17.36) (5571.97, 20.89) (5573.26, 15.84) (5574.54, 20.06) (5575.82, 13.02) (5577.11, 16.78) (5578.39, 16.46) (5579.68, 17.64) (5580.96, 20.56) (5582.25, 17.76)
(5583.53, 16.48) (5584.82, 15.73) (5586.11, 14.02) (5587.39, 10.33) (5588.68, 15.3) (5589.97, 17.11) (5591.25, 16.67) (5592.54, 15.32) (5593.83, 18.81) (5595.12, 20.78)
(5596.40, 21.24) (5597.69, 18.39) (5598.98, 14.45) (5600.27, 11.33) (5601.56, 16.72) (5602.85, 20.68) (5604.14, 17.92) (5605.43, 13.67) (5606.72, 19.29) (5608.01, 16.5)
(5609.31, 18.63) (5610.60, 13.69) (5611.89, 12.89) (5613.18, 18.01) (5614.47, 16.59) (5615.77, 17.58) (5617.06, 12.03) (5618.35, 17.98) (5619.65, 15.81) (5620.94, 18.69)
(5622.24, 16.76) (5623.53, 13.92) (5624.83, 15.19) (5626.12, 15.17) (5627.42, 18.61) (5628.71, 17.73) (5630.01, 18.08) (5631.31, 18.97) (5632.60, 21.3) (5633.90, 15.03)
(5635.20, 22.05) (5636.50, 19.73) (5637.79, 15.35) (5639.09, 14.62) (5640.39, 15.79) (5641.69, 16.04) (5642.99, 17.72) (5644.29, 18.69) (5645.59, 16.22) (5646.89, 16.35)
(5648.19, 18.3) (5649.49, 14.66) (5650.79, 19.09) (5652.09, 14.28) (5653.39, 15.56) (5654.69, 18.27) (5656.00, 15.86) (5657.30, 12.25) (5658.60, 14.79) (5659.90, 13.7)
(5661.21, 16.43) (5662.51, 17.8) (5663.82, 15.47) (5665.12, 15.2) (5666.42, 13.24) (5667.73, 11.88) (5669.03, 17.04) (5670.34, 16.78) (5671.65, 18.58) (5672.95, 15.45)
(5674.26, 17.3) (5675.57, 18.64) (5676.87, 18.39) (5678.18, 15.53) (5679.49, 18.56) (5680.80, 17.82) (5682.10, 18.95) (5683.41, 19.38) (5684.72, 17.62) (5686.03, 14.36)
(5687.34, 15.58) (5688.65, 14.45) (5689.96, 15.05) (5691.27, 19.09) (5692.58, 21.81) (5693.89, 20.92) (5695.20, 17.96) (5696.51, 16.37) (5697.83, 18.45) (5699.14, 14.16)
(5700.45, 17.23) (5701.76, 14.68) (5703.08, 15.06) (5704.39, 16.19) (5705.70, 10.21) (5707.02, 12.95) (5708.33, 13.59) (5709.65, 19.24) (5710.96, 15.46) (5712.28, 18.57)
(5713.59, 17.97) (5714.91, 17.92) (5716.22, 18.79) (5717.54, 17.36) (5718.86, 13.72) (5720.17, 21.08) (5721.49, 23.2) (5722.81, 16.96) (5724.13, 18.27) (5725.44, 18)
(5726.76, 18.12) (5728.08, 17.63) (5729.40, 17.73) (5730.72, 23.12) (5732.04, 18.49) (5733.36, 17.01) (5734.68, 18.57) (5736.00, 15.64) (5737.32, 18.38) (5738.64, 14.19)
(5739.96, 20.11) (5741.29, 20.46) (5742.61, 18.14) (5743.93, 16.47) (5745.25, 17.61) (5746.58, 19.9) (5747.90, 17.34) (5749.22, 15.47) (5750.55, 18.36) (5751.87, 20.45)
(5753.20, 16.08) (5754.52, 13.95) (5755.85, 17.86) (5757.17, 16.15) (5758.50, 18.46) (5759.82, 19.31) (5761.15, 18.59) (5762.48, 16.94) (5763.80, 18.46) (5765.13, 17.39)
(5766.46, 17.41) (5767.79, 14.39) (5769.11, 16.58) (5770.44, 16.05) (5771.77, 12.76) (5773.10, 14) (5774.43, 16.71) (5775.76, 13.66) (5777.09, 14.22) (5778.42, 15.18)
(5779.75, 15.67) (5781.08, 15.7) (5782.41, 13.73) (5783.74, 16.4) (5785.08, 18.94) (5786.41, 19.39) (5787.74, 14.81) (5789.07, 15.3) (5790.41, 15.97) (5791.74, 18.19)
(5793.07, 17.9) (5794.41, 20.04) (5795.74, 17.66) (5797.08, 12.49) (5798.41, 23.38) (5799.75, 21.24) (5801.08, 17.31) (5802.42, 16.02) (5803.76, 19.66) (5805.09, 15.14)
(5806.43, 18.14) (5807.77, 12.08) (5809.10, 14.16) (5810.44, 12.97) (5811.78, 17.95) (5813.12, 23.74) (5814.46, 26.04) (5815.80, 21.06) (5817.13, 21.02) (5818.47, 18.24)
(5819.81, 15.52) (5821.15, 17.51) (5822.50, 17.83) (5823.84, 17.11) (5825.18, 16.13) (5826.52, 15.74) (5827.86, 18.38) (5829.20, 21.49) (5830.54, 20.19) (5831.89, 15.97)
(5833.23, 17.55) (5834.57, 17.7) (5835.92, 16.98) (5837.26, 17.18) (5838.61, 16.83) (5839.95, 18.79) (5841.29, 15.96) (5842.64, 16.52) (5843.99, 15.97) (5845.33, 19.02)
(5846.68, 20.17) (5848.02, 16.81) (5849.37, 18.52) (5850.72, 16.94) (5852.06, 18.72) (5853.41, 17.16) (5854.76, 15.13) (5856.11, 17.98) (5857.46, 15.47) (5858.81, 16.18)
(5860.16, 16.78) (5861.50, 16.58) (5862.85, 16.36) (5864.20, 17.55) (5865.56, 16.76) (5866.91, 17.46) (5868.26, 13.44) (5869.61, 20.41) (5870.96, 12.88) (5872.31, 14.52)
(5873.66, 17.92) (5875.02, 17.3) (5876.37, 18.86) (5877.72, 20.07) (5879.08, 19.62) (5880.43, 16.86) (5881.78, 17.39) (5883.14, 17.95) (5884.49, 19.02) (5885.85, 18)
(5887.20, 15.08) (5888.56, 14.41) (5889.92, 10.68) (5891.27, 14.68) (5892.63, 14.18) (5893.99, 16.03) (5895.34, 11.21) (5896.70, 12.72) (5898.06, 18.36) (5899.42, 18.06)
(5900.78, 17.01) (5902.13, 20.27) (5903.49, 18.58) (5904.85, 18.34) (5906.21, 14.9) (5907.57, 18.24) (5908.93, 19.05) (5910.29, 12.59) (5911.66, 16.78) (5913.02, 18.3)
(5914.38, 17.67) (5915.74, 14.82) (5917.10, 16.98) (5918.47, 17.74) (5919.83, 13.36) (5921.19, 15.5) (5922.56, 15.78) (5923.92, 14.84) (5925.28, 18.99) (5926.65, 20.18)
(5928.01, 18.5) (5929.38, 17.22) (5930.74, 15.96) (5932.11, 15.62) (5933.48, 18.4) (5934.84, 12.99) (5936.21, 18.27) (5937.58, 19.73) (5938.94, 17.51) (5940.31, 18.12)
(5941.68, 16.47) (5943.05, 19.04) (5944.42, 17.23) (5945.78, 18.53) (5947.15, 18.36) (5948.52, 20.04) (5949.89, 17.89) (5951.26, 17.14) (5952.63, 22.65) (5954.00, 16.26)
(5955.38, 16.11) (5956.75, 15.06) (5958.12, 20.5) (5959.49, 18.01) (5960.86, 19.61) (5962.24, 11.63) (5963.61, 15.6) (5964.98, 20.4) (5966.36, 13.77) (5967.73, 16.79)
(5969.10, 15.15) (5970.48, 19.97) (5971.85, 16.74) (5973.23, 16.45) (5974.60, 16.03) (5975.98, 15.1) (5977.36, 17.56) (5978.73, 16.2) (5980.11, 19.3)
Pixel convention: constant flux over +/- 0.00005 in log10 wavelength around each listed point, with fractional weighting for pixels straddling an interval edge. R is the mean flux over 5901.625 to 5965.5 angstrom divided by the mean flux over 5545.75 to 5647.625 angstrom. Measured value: 1.02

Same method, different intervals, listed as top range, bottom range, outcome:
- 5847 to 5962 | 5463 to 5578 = 1.02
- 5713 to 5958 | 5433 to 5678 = 1.04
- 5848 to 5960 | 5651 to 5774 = 1.00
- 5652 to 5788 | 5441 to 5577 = 1.01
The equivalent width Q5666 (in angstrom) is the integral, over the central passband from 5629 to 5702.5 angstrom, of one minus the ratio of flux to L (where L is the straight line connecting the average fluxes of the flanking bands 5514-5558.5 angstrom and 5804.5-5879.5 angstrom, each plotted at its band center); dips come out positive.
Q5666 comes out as 1.8 angstrom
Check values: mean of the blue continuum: 17.1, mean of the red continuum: 17.5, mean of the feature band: 16.8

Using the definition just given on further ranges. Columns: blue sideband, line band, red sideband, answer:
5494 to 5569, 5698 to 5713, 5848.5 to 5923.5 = 1.2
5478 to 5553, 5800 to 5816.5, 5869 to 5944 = -1.2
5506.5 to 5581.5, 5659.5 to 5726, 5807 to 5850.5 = 2.6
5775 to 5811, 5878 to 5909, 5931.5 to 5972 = 1.0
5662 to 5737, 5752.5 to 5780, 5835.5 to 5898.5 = 1.2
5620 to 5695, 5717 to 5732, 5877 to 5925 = -1.7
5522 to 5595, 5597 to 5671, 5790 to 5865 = 4.0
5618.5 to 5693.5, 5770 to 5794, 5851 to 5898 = 1.0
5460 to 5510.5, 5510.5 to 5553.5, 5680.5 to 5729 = -2.1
